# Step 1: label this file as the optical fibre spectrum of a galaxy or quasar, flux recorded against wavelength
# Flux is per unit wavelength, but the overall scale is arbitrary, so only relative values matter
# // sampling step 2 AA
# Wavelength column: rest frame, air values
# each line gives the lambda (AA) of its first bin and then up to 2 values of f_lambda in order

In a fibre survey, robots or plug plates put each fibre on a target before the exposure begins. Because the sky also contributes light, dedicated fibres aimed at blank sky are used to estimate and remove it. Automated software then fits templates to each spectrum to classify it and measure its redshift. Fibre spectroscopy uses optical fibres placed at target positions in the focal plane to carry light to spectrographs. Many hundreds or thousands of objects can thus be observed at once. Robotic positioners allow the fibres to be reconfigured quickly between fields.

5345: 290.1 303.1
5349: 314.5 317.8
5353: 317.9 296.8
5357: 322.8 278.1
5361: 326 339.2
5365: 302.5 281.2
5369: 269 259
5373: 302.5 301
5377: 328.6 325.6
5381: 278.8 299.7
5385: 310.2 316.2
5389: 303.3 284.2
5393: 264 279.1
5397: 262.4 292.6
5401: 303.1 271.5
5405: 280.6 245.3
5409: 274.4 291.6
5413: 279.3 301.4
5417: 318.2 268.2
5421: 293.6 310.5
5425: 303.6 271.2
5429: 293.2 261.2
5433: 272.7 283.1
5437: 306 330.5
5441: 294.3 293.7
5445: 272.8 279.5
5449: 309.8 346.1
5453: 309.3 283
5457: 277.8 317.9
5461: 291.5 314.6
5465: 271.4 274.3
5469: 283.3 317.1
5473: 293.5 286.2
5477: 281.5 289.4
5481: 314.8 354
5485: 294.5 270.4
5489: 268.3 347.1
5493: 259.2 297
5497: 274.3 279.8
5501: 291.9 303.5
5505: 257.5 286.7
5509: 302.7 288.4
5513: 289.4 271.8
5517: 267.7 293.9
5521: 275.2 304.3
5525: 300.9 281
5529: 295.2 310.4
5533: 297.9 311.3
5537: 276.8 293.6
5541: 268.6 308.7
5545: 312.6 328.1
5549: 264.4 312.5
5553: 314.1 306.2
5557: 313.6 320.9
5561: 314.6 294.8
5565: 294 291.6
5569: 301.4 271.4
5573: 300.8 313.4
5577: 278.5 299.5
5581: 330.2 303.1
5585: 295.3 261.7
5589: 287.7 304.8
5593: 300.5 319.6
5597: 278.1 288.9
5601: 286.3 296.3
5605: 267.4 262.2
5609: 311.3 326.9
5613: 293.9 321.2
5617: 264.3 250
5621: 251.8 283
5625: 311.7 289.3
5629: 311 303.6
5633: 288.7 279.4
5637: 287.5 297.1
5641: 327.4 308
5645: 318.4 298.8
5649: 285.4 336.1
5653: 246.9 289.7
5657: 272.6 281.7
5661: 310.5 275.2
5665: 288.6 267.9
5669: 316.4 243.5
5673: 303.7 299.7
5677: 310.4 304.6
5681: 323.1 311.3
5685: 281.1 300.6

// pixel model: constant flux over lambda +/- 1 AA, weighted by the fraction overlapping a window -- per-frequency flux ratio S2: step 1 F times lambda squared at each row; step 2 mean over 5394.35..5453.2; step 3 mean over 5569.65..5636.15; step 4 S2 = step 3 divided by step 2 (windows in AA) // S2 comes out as 1.07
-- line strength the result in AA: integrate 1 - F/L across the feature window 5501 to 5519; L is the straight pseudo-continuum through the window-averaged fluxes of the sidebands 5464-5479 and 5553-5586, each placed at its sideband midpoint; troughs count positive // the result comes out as 0.5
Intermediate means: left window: 287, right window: 302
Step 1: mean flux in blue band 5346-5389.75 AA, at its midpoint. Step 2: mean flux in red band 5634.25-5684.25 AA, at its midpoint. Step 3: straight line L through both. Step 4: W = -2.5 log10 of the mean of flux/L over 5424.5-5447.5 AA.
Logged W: 0.05 mag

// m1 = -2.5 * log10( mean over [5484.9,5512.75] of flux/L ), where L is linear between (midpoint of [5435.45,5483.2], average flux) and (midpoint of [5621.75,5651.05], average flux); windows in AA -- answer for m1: 0.04 mag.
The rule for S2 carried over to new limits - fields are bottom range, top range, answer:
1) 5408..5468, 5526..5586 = 1.07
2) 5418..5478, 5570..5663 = 1.06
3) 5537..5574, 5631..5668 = 1.01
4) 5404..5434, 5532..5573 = 1.11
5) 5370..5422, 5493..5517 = 1.02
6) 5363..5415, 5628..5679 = 1.12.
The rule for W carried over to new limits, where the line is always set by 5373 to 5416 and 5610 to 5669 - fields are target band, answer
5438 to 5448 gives -0.01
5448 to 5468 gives -0.03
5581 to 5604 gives -0.01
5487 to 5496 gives 0.00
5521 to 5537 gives -0.02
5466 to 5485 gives -0.03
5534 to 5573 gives -0.03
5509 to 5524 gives 0.02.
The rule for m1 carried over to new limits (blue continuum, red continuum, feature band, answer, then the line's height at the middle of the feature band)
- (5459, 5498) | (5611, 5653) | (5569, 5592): -0.002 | 295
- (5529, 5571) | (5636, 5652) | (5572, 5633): 0.042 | 305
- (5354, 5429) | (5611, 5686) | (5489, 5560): -0.004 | 293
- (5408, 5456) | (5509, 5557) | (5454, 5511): 0.008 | 294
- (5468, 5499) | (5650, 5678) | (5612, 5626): 0.030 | 290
